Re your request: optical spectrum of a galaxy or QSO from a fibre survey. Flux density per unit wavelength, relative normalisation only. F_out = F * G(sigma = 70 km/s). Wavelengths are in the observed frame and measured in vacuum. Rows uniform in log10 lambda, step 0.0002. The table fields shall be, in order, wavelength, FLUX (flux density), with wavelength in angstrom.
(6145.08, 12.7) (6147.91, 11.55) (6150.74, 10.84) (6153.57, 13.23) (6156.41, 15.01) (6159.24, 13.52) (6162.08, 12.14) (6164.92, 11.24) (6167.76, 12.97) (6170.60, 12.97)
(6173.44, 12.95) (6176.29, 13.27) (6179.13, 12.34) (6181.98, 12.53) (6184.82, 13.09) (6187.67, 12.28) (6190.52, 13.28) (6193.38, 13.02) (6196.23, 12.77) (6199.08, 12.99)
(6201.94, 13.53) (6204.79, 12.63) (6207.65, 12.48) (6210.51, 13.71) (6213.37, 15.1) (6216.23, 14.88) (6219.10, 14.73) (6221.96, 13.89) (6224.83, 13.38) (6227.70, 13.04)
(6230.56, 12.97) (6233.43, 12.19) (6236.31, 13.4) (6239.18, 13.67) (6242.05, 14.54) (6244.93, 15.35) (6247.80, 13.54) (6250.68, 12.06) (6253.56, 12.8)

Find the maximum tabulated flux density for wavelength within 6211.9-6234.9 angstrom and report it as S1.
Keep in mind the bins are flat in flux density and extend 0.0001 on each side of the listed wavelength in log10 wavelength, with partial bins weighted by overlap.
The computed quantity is 15.1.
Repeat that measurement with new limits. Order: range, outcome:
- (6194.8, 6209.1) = 13.53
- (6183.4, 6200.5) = 13.28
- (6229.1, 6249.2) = 15.35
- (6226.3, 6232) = 13.04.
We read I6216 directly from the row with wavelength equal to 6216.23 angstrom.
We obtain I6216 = 14.88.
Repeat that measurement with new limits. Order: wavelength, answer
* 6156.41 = 15.01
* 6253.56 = 12.8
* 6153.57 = 13.23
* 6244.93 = 15.35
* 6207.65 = 12.48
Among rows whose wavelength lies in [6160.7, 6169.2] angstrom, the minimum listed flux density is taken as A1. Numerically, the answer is 11.24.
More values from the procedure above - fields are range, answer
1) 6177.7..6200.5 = 12.28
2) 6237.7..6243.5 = 13.67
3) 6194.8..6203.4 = 12.77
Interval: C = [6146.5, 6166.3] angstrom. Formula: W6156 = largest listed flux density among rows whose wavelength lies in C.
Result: 15.01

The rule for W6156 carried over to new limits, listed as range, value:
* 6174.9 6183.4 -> 13.27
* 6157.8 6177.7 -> 13.52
